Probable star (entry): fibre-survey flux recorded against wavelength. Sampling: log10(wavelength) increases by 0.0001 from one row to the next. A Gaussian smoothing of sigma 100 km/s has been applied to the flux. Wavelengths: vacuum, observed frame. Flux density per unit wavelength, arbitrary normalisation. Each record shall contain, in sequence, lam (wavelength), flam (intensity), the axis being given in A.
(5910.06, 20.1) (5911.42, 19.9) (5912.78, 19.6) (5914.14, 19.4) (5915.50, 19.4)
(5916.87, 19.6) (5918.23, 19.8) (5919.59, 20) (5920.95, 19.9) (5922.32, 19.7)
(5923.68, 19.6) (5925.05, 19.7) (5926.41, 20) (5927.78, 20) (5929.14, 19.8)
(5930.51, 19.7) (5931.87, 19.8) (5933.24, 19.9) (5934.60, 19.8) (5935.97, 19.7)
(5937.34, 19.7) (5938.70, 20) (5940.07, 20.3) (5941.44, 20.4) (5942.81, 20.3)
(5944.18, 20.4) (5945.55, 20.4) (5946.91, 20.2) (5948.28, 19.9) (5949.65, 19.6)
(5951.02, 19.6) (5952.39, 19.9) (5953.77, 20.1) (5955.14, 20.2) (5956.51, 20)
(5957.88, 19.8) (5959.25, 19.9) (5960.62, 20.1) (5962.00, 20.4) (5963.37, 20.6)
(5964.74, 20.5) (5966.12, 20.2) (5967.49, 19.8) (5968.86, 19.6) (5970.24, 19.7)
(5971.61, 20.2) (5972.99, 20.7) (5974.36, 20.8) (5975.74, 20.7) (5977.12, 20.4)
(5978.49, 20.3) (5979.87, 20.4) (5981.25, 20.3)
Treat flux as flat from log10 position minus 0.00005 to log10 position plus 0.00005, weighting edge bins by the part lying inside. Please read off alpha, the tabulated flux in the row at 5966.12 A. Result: 20.2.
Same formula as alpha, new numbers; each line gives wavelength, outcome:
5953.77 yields 20.1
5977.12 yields 20.4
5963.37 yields 20.6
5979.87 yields 20.4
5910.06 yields 20.1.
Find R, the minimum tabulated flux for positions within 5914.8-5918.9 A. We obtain 19.4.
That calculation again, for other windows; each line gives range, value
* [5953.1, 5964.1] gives 19.8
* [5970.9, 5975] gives 20.2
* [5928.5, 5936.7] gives 19.7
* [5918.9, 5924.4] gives 19.6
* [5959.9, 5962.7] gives 20.1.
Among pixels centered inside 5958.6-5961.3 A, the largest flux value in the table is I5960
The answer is 20.1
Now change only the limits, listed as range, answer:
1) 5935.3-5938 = 19.7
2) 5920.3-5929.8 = 20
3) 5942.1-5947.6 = 20.4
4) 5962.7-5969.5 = 20.6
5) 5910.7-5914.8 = 19.9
